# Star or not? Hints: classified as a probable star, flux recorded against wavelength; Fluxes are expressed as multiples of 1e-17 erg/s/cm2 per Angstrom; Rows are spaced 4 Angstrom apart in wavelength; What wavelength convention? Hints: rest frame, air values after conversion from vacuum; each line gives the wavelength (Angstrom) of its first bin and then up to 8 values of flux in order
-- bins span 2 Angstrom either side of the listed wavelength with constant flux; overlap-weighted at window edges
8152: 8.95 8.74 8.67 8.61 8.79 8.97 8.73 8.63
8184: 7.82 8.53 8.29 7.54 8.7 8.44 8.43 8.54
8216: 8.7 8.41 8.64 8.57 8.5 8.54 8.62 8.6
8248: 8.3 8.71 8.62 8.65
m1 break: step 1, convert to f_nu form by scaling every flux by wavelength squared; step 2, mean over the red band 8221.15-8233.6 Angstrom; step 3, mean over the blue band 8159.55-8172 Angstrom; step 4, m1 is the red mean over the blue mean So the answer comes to 1.0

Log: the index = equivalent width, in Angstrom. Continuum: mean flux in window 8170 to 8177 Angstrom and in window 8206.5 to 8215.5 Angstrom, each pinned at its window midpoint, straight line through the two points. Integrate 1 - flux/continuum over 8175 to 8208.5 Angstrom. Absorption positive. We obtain 1.42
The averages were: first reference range 8.87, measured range 8.33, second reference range 8.52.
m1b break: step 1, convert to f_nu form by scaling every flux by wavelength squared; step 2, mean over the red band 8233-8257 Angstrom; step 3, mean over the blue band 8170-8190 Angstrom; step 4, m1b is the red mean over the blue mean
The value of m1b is 1.02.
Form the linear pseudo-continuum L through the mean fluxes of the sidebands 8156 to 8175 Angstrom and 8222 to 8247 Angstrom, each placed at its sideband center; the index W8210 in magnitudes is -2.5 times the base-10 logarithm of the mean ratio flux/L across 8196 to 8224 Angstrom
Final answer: 0.02 mag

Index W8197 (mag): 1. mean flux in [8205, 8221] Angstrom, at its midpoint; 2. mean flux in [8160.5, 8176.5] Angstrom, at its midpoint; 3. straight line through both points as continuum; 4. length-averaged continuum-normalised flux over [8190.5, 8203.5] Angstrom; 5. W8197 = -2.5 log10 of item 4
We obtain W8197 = 0.05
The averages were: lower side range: 8.77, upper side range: 8.52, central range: 8.2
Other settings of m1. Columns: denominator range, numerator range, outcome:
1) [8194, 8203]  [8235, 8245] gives 1.06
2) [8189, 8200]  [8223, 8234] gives 1.06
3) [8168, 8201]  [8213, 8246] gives 1.03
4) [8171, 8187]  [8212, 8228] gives 1.02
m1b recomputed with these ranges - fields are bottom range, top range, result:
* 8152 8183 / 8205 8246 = 0.99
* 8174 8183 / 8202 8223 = 1.00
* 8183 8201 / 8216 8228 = 1.06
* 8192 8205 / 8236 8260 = 1.06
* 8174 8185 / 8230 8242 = 1.03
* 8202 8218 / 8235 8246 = 1.01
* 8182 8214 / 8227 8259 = 1.04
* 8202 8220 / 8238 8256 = 1.01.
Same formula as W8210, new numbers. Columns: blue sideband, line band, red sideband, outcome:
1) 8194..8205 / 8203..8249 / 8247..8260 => -0.02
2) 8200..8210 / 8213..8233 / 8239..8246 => 0.00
